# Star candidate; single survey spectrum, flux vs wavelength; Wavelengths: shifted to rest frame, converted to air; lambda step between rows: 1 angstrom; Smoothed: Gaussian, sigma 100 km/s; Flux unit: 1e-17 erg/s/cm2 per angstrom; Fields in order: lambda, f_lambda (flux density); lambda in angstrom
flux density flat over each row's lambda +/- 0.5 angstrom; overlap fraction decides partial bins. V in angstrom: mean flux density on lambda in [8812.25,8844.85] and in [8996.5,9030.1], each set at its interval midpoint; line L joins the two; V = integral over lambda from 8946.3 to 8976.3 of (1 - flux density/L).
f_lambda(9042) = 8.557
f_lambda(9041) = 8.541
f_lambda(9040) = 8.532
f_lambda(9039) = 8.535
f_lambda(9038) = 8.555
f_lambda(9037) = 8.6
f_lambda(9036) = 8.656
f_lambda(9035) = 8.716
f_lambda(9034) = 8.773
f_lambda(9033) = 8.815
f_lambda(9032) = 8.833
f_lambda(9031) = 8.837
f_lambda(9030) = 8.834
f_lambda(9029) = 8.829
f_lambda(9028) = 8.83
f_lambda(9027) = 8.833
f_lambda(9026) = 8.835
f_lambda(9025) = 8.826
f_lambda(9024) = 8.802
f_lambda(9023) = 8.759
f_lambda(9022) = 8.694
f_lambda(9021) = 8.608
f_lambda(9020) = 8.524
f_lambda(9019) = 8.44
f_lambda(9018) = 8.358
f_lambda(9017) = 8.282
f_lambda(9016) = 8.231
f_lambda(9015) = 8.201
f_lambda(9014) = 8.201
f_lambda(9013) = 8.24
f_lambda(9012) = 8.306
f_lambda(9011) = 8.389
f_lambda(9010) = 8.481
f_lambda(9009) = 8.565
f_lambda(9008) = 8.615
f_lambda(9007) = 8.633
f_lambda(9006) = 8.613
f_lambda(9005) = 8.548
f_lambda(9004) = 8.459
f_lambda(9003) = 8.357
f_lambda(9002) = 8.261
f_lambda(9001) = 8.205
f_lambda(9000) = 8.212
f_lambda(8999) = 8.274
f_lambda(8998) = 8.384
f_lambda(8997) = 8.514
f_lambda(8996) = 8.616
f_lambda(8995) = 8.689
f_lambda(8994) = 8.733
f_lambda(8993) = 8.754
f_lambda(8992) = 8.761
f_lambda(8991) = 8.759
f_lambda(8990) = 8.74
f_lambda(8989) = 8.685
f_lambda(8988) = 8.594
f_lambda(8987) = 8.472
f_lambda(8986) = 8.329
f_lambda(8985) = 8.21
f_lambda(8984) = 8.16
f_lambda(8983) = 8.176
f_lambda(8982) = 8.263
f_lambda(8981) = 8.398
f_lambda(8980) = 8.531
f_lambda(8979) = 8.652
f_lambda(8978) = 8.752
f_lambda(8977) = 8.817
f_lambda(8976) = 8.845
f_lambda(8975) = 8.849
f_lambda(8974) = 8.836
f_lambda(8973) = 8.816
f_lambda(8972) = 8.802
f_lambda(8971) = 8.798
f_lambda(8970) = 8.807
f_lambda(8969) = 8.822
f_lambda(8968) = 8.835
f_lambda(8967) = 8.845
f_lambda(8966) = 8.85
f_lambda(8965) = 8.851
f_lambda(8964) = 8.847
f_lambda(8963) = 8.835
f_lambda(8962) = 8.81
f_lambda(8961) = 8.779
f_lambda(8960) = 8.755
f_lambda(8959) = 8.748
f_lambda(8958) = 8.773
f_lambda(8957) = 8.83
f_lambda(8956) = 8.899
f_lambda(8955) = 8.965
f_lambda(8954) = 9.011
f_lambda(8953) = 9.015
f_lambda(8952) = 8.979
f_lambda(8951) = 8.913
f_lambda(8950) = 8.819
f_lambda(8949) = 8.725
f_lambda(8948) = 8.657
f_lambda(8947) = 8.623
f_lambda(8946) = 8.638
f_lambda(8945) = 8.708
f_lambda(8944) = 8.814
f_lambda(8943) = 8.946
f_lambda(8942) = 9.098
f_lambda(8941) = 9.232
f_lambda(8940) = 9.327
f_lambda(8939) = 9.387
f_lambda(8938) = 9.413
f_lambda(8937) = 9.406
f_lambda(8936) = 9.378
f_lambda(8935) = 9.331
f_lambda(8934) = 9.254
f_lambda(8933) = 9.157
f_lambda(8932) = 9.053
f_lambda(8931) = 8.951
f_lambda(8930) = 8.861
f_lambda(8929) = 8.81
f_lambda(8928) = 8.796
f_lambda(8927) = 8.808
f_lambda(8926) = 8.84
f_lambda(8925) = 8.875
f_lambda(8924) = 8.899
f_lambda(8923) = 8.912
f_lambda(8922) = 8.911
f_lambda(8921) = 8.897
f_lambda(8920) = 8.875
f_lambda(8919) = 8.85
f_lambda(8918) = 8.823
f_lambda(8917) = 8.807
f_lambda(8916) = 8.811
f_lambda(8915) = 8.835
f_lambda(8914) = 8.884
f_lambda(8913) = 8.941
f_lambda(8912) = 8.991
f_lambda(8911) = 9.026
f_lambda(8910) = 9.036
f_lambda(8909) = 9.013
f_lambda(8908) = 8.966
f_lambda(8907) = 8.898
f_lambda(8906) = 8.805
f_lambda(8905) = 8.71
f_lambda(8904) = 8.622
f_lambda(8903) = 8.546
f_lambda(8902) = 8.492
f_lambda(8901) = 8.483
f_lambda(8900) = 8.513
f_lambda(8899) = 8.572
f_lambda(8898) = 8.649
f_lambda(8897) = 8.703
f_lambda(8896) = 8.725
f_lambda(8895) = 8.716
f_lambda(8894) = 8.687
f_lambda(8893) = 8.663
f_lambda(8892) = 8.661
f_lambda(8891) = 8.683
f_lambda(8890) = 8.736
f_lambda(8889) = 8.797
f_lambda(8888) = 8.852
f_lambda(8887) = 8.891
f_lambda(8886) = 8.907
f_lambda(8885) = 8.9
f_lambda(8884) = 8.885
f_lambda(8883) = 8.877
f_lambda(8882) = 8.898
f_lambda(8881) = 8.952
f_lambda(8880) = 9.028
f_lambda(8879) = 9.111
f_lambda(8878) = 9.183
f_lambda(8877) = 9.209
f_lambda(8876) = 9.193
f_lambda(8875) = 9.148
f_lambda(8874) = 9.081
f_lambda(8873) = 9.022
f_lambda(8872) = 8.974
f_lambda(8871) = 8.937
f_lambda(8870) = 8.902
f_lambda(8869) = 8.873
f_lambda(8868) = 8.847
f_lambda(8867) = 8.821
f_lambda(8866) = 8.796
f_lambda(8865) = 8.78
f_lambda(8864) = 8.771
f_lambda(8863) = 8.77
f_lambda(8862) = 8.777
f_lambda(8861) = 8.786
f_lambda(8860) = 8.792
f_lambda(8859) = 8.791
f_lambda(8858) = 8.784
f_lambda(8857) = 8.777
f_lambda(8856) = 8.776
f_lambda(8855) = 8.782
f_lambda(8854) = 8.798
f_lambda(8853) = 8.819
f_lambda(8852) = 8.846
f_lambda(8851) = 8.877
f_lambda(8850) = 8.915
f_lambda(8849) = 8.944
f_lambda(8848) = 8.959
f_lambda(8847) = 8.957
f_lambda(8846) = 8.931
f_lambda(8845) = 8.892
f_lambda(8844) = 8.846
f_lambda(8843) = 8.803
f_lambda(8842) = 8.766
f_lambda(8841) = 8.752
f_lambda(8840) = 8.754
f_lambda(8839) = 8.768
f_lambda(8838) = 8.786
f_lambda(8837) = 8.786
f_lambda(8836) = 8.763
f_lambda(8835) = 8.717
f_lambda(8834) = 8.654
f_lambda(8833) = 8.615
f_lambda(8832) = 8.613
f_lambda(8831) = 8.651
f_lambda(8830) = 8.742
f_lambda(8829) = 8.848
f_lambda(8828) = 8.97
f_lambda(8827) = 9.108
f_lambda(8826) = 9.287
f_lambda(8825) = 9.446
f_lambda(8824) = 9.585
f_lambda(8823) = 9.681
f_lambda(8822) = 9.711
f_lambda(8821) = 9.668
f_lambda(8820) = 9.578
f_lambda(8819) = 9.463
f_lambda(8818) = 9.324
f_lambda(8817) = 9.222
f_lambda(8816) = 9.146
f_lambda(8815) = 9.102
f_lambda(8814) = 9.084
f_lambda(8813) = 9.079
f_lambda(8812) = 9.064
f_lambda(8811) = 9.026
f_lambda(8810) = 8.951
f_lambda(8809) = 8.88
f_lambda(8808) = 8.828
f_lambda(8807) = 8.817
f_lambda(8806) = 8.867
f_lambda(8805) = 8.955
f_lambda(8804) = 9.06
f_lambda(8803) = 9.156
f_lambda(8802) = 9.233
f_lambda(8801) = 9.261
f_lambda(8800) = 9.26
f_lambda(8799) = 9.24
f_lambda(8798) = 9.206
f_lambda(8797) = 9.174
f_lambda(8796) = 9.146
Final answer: -0.62 angstrom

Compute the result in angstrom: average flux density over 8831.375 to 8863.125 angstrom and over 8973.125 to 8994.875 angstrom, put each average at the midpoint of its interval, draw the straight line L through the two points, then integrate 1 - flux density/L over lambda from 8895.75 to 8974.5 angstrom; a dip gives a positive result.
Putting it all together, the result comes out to -1.9 angstrom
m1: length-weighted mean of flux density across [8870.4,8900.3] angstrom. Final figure 8.87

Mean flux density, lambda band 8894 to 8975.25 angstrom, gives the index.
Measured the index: 8.88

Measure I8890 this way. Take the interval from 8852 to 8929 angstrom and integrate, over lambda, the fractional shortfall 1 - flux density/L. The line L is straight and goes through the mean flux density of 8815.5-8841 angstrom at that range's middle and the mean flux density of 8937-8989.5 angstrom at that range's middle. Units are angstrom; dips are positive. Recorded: 0.8 angstrom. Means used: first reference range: 9.07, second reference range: 8.79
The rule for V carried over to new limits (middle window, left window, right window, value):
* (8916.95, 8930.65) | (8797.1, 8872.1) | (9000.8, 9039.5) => -0.12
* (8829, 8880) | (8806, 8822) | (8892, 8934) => 0.92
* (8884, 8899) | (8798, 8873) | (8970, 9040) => 0.15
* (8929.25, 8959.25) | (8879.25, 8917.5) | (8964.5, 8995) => -0.96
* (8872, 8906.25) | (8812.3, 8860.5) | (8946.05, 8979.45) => 0.35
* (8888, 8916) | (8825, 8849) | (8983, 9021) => -0.22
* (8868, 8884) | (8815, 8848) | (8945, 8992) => -0.16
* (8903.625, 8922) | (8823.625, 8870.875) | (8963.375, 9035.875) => -0.29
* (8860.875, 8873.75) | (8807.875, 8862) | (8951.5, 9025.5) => 0.06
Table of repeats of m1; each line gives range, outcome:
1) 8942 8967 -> 8.83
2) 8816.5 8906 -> 8.89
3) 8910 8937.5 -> 8.96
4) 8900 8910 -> 8.73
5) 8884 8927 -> 8.8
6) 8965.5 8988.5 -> 8.63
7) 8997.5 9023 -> 8.41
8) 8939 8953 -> 8.91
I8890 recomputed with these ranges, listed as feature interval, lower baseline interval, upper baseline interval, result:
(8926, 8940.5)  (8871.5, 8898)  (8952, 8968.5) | -0.4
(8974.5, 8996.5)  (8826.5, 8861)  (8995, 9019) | -0.3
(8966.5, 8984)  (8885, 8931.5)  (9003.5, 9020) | -0.3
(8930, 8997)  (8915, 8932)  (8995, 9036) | -0.7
